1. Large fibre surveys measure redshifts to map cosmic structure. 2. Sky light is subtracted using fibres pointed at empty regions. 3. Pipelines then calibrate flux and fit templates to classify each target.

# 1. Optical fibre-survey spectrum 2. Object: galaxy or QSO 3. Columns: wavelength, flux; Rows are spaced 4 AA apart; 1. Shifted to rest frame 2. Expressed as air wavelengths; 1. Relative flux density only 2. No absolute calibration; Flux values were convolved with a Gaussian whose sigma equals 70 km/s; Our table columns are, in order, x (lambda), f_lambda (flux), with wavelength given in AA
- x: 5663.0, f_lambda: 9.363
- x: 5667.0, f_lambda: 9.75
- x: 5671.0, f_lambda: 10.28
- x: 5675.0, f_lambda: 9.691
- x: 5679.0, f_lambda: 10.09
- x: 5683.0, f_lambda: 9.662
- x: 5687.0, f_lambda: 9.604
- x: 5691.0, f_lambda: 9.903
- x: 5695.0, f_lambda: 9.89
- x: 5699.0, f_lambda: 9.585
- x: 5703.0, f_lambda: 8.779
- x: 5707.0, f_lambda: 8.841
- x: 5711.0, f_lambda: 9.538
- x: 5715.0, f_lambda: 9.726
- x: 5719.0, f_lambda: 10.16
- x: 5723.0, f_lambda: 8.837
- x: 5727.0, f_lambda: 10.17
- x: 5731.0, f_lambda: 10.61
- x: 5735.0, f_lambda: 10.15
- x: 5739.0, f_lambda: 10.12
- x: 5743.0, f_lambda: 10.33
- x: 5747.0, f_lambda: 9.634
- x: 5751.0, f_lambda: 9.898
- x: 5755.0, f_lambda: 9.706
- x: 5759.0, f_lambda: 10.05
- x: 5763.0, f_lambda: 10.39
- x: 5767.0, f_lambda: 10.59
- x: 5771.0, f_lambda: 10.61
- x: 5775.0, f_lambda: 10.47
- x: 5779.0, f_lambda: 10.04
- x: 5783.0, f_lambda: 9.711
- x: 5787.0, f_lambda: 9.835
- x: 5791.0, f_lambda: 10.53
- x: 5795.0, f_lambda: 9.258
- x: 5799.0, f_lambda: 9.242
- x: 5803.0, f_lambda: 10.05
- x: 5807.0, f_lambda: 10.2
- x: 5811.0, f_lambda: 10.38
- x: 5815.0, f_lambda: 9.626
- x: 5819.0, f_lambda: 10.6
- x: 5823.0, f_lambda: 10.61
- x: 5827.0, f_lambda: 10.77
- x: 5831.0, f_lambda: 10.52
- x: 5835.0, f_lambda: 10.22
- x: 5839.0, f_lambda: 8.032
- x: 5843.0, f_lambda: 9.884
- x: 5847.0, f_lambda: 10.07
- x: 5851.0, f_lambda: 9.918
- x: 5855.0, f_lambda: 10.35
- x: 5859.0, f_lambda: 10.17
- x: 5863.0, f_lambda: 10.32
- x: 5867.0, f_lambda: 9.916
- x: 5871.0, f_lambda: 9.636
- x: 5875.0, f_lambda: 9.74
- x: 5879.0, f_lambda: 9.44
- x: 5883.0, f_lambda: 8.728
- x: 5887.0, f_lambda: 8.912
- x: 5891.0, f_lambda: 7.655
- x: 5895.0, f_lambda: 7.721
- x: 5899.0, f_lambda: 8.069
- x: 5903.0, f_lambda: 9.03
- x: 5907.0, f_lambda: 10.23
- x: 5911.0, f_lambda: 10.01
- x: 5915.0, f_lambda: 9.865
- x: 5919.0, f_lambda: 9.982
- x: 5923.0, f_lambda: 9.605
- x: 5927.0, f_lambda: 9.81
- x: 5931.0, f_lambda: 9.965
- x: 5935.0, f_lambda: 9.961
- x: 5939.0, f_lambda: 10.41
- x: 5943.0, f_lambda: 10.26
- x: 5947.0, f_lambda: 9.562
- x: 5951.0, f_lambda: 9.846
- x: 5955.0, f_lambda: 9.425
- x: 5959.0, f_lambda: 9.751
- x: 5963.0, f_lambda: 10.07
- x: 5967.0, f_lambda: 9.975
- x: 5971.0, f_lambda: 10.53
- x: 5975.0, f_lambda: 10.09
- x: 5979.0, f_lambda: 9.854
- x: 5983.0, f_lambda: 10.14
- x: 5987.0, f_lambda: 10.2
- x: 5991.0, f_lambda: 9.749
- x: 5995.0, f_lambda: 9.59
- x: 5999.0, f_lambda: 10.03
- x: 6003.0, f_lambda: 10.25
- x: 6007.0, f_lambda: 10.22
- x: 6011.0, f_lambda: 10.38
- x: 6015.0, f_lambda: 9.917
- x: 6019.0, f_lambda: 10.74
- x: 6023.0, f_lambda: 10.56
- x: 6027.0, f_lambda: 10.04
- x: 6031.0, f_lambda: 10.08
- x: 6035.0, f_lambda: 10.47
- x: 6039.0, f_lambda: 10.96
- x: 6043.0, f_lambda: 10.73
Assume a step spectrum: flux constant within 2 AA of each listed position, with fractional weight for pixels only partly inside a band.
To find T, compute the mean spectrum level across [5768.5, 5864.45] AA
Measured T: 10.1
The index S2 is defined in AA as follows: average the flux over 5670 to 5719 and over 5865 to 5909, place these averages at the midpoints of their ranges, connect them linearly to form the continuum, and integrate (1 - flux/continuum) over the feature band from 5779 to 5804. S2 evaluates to -1.2 AA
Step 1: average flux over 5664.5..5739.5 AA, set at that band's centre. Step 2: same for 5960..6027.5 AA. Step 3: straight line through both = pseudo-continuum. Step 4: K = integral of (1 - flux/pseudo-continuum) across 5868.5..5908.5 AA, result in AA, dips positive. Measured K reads 4.3 AA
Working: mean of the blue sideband 9.75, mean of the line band 8.91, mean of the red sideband 10.1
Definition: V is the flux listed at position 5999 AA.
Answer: 10.03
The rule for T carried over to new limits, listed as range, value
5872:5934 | 9.27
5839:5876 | 9.9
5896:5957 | 9.7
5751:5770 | 10.2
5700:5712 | 9.06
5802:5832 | 10.3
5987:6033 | 10.1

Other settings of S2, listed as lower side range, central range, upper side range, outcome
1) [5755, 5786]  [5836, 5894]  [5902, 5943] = 3.3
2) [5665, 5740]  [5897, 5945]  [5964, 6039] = 1.4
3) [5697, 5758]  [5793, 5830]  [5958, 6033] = -0.9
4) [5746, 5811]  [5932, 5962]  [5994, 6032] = 0.8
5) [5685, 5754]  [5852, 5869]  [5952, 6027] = -0.4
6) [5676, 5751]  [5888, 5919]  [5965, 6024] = 3.1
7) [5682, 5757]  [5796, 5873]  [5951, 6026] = -1.0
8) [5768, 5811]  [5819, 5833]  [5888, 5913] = -1.5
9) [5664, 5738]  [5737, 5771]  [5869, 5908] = -2.2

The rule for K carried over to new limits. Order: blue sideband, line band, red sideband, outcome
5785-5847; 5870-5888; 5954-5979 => 1.25 AA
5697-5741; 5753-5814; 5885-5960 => -2.83 AA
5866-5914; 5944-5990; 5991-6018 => -0.97 AA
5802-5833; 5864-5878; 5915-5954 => 0.52 AA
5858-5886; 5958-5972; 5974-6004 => -0.23 AA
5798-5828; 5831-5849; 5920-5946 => 0.87 AA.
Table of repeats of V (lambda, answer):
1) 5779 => 10.04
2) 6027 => 10.04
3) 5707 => 8.841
